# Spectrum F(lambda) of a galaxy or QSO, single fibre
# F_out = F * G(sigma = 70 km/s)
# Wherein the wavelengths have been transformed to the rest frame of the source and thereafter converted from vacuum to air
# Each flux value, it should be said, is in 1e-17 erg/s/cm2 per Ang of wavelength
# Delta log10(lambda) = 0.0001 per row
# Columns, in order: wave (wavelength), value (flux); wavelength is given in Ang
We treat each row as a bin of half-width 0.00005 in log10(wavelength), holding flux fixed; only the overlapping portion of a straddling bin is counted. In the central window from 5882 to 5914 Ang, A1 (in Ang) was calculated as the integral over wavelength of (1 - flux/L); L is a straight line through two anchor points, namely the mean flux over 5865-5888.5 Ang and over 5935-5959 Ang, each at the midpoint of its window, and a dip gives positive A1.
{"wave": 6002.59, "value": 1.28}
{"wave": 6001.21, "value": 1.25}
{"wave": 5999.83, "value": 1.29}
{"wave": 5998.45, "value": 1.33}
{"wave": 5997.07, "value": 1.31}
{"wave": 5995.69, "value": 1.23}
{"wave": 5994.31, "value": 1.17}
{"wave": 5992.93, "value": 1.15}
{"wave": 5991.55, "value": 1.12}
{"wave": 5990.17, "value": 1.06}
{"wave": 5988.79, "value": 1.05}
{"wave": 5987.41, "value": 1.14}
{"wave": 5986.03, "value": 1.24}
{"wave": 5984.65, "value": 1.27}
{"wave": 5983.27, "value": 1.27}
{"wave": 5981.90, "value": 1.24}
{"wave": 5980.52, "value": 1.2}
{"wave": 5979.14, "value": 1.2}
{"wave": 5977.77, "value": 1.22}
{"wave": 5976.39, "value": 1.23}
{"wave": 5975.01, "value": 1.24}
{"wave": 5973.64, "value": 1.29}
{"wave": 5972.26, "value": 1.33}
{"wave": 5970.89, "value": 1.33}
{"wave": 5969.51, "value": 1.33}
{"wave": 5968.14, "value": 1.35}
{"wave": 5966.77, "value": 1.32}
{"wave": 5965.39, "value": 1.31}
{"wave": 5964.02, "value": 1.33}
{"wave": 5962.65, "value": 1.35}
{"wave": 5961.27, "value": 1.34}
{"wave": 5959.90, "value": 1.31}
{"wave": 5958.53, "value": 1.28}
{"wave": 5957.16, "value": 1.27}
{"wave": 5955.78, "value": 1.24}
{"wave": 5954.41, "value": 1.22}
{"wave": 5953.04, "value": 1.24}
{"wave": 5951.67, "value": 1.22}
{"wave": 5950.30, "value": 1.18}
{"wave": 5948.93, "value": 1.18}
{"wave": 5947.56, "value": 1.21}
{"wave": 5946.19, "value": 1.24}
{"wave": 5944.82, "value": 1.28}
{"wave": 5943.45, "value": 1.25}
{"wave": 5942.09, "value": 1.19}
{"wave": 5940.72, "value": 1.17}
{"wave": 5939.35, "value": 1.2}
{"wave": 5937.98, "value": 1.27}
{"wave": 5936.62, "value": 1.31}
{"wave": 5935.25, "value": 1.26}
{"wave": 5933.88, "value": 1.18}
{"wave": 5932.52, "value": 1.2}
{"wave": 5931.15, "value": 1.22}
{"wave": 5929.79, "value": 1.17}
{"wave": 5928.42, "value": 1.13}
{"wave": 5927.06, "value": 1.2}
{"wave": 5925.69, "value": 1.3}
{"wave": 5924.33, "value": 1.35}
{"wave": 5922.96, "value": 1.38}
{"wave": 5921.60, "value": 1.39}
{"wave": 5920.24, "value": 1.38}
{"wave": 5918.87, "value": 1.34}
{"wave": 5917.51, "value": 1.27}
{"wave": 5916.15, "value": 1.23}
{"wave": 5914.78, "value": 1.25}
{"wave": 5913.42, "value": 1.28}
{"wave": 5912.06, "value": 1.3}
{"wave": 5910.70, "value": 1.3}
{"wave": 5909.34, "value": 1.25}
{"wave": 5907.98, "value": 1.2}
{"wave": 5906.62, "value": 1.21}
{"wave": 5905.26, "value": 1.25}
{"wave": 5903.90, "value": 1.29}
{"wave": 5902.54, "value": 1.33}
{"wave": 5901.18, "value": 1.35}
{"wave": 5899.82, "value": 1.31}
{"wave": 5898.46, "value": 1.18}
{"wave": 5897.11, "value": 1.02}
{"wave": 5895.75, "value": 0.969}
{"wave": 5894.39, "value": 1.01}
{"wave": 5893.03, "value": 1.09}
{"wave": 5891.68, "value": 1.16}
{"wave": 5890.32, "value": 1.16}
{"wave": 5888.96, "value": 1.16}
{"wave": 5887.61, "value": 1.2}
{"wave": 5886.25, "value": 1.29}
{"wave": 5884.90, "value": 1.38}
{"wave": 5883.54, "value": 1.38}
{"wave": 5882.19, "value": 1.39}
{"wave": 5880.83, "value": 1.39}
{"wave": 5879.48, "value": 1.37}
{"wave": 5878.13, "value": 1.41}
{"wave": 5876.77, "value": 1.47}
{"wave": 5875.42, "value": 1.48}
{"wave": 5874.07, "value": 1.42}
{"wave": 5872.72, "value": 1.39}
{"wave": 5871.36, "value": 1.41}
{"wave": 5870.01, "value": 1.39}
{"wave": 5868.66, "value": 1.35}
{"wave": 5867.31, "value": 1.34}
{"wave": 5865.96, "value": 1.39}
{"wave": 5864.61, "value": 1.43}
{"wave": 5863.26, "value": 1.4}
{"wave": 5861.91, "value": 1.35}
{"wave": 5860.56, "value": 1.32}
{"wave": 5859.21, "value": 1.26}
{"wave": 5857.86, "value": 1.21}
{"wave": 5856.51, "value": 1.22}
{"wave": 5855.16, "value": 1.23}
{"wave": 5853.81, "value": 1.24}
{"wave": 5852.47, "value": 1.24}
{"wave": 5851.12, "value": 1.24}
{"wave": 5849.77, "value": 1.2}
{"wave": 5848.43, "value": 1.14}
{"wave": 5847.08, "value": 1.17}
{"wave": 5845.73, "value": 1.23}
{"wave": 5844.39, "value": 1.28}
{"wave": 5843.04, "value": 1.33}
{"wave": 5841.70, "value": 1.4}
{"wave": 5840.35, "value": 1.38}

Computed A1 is 2.6 Ang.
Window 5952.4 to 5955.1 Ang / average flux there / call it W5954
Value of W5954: 1.23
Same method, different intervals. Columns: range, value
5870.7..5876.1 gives 1.43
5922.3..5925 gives 1.36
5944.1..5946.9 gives 1.26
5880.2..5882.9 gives 1.39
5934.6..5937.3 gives 1.29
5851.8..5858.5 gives 1.23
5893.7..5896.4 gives 0.988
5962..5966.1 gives 1.33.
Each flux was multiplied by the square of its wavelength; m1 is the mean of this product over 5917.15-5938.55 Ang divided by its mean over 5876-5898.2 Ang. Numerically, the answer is 1.04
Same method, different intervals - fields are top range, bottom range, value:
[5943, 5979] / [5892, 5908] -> 1.10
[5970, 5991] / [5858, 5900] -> 0.97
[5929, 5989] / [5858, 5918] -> 0.99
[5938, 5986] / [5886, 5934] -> 1.04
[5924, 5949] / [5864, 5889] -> 0.91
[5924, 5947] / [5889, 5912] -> 1.04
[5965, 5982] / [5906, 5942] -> 1.03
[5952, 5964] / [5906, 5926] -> 1.00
